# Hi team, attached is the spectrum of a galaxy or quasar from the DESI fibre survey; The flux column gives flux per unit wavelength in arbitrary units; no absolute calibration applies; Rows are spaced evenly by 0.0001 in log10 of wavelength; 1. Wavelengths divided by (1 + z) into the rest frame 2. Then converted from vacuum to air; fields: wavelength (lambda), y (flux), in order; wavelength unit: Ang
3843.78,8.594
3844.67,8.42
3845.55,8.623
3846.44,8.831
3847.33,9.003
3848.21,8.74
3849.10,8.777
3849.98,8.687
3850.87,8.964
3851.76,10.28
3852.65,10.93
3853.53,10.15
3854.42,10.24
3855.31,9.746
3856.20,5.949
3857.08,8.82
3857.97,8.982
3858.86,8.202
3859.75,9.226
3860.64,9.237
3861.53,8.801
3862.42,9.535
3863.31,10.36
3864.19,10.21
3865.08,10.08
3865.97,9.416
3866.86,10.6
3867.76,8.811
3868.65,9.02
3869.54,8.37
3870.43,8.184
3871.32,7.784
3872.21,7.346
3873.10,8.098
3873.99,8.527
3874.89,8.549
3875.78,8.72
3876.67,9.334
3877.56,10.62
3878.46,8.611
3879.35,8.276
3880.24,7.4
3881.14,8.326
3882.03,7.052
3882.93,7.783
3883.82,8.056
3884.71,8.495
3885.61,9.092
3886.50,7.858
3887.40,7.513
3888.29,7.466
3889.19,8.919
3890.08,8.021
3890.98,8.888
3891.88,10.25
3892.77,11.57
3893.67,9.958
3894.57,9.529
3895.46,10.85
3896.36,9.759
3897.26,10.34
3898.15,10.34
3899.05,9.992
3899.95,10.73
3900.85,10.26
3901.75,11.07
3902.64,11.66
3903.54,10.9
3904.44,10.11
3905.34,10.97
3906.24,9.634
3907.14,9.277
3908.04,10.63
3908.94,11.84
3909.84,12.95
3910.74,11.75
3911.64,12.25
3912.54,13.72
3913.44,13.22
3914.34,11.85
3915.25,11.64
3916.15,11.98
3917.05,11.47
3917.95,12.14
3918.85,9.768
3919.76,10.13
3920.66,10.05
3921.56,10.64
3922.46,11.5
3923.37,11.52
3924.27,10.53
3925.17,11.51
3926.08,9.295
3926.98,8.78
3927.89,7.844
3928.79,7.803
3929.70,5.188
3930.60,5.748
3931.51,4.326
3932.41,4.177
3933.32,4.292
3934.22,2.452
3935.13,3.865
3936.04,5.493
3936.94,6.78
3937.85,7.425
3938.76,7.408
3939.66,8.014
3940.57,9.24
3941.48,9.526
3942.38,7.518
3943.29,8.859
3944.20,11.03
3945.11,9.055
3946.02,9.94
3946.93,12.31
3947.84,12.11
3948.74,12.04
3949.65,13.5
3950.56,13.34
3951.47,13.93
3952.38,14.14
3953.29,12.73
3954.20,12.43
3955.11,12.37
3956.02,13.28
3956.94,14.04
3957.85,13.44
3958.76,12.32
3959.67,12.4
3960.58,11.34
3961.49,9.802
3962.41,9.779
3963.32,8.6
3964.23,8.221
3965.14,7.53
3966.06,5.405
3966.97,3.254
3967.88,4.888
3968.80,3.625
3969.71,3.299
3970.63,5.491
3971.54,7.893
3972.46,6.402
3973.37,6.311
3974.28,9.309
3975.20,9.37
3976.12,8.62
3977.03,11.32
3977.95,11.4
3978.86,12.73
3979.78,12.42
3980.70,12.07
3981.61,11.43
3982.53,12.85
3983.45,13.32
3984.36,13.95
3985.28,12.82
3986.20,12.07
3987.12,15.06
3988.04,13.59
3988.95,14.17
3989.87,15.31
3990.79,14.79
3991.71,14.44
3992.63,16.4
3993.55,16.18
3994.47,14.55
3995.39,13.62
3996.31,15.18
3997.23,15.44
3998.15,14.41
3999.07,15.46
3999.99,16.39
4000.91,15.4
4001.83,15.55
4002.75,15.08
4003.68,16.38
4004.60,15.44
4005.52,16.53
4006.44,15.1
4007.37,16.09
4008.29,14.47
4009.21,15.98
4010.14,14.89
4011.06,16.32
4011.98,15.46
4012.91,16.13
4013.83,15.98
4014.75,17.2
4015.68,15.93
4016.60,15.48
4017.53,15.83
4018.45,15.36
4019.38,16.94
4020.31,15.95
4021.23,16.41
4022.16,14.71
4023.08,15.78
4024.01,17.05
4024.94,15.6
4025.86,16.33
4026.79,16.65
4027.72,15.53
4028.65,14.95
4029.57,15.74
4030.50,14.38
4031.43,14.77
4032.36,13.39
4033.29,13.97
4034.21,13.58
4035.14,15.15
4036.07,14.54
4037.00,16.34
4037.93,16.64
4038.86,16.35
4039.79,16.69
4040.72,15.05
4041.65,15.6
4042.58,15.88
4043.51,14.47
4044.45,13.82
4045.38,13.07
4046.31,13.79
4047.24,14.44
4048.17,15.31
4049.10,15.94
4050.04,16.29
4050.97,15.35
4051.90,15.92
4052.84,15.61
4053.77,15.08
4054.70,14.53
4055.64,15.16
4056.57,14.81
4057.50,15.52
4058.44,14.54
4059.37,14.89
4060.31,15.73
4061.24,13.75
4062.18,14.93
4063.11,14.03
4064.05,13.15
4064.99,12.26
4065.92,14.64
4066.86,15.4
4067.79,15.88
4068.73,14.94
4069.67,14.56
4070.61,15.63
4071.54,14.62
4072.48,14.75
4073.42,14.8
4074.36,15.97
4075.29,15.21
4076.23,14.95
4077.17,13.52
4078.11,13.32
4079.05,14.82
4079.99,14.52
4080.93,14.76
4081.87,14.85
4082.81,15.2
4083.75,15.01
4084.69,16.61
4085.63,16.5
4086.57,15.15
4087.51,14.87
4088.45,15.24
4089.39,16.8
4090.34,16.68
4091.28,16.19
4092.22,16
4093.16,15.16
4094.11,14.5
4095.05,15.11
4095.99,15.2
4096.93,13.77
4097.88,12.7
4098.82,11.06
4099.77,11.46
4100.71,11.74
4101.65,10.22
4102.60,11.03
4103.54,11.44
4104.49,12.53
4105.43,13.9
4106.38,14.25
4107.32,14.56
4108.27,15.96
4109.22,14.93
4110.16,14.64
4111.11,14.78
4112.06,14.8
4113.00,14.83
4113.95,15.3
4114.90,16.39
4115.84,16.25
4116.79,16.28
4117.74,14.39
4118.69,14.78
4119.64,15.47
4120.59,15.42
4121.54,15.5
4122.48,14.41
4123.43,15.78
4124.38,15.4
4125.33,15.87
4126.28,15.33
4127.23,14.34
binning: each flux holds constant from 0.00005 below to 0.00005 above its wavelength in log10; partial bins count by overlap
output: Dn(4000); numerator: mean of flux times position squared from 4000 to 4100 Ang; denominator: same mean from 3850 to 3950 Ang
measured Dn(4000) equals 1.75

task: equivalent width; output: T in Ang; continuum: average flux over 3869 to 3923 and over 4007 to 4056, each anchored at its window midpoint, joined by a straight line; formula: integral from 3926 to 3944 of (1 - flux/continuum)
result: 7.5 Ang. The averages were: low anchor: 9.87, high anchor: 15.4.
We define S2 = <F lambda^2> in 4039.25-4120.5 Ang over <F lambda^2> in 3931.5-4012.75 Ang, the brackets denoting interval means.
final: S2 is 1.4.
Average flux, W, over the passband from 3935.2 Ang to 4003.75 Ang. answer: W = 11.2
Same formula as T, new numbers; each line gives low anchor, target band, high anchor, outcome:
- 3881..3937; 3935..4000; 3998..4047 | 8.5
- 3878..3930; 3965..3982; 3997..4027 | 7.1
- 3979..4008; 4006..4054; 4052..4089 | -2.4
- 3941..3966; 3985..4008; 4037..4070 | -3.9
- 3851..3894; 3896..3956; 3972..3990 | 1.3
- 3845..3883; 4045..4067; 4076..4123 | -2.0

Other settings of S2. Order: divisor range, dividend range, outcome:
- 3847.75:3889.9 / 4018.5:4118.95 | 1.87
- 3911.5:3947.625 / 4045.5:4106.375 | 1.74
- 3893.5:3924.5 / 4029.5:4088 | 1.46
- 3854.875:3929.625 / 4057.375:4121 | 1.66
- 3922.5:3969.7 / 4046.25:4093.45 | 1.77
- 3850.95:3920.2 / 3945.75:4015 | 1.35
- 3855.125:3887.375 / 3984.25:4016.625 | 1.87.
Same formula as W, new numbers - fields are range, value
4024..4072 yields 15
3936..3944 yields 8.03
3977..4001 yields 14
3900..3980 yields 9.66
